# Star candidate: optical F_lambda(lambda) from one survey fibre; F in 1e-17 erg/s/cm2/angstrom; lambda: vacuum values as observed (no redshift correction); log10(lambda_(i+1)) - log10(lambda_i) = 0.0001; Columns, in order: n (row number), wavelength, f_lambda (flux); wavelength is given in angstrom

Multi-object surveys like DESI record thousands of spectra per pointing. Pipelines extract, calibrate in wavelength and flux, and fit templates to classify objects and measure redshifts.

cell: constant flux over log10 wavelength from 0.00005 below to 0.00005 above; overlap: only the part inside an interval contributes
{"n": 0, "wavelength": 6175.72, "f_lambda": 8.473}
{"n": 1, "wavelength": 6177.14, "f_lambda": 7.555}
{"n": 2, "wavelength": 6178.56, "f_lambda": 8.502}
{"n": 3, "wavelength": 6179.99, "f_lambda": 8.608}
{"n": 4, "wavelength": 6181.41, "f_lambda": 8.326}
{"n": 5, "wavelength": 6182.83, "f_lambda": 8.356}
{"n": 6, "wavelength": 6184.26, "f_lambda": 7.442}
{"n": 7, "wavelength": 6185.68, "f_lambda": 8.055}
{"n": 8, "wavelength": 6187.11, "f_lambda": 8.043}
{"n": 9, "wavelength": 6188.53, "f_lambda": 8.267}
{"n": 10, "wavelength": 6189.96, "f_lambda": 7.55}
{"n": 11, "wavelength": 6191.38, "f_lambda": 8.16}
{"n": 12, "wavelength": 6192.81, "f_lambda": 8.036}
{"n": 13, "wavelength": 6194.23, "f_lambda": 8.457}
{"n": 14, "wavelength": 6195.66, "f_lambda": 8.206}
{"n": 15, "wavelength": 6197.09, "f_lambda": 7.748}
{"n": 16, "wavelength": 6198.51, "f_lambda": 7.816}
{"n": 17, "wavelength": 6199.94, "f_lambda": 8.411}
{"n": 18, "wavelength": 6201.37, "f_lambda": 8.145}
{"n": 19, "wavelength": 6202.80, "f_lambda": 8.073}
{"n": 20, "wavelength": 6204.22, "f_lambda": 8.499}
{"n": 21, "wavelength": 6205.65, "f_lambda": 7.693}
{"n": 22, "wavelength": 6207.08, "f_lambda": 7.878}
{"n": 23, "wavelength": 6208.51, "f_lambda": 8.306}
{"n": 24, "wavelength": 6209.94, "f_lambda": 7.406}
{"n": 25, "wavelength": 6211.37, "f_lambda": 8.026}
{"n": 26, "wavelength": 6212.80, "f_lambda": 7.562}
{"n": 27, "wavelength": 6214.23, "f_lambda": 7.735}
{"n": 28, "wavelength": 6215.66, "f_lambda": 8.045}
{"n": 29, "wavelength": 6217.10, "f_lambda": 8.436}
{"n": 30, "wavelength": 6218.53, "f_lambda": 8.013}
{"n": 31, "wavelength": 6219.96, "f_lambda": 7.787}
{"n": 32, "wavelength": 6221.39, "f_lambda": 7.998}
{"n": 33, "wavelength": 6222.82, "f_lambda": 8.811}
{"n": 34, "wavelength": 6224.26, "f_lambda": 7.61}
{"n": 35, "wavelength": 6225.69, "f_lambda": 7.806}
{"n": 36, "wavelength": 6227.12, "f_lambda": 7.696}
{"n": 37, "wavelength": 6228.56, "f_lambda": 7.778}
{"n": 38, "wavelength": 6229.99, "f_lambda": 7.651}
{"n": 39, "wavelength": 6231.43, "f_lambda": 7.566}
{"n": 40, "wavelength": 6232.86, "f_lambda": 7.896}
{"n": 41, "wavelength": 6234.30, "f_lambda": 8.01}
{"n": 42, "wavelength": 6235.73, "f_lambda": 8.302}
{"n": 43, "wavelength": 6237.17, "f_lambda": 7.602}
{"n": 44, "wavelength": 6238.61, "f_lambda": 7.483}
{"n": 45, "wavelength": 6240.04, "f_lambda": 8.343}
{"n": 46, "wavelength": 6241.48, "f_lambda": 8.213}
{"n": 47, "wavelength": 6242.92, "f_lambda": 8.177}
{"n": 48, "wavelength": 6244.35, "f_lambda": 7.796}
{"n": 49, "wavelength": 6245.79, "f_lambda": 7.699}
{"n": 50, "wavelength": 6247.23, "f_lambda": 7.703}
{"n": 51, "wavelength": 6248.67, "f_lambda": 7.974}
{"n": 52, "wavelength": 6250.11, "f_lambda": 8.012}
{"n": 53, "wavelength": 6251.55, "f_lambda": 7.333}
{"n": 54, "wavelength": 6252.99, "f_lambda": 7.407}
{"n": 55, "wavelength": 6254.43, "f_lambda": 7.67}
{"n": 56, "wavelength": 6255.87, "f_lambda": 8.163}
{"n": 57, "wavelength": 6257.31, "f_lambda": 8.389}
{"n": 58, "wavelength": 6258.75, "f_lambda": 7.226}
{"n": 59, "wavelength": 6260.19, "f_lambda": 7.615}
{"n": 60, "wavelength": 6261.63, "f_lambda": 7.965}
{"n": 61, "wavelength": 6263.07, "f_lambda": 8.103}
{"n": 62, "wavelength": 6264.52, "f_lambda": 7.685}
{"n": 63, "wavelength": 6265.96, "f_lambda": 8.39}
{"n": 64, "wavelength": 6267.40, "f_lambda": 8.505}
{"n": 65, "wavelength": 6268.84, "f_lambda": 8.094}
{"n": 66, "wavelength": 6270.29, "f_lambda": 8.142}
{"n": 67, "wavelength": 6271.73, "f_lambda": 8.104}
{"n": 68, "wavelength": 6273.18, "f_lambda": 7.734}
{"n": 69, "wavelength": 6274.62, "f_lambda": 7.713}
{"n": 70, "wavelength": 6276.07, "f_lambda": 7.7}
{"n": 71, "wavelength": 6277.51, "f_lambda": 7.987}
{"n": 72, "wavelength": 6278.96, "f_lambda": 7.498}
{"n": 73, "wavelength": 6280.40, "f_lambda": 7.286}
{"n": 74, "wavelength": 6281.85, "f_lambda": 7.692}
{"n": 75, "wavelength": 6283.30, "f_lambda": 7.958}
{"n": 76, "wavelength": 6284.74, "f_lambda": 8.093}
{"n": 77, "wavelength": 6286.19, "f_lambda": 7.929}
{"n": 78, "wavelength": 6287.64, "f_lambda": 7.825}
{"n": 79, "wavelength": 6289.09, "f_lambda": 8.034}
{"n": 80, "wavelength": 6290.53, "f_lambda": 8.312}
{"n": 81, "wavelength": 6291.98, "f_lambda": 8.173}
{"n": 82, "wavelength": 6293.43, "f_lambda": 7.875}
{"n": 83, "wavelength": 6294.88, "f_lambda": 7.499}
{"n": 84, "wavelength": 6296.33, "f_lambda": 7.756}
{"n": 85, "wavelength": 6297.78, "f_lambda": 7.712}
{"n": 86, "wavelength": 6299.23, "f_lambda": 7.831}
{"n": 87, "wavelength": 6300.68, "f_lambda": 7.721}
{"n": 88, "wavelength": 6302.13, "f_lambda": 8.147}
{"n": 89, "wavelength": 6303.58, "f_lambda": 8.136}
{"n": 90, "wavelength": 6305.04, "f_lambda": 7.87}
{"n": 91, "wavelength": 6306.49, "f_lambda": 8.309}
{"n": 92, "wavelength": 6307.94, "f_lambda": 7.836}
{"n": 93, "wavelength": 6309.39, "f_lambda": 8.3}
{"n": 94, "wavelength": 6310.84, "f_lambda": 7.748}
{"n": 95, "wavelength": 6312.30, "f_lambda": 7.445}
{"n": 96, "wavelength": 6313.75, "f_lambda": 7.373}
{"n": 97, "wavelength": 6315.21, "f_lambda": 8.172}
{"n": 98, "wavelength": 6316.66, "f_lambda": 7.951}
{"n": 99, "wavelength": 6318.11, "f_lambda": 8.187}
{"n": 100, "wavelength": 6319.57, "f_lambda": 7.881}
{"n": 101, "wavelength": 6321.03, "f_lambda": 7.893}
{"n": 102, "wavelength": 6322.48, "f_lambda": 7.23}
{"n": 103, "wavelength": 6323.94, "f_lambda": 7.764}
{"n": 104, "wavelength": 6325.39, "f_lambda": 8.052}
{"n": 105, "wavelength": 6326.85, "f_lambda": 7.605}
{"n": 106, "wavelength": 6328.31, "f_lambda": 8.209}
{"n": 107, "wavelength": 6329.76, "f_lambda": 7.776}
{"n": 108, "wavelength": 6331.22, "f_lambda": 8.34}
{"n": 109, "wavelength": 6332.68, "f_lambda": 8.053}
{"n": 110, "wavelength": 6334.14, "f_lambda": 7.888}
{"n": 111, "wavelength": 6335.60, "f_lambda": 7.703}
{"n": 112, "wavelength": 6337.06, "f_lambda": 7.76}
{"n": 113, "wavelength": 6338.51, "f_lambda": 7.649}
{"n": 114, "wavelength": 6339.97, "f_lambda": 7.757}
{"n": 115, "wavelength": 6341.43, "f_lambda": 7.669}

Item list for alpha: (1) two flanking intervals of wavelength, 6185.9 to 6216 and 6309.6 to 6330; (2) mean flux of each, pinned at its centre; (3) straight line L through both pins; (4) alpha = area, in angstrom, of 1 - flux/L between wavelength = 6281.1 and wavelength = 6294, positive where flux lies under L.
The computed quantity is -0.2 angstrom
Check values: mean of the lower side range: 8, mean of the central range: 7.99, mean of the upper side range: 7.82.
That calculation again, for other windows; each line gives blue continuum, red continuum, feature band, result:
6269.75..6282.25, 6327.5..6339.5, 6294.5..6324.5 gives 0.0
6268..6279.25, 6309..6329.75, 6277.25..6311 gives -0.1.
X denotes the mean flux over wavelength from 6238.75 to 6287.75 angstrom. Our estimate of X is 7.88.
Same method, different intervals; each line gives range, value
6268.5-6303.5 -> 7.87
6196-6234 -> 7.94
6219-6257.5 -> 7.88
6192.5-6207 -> 8.1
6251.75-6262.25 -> 7.76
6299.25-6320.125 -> 7.93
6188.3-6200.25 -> 8.05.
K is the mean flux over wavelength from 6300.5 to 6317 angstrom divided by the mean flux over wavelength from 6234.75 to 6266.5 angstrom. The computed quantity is 1.0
